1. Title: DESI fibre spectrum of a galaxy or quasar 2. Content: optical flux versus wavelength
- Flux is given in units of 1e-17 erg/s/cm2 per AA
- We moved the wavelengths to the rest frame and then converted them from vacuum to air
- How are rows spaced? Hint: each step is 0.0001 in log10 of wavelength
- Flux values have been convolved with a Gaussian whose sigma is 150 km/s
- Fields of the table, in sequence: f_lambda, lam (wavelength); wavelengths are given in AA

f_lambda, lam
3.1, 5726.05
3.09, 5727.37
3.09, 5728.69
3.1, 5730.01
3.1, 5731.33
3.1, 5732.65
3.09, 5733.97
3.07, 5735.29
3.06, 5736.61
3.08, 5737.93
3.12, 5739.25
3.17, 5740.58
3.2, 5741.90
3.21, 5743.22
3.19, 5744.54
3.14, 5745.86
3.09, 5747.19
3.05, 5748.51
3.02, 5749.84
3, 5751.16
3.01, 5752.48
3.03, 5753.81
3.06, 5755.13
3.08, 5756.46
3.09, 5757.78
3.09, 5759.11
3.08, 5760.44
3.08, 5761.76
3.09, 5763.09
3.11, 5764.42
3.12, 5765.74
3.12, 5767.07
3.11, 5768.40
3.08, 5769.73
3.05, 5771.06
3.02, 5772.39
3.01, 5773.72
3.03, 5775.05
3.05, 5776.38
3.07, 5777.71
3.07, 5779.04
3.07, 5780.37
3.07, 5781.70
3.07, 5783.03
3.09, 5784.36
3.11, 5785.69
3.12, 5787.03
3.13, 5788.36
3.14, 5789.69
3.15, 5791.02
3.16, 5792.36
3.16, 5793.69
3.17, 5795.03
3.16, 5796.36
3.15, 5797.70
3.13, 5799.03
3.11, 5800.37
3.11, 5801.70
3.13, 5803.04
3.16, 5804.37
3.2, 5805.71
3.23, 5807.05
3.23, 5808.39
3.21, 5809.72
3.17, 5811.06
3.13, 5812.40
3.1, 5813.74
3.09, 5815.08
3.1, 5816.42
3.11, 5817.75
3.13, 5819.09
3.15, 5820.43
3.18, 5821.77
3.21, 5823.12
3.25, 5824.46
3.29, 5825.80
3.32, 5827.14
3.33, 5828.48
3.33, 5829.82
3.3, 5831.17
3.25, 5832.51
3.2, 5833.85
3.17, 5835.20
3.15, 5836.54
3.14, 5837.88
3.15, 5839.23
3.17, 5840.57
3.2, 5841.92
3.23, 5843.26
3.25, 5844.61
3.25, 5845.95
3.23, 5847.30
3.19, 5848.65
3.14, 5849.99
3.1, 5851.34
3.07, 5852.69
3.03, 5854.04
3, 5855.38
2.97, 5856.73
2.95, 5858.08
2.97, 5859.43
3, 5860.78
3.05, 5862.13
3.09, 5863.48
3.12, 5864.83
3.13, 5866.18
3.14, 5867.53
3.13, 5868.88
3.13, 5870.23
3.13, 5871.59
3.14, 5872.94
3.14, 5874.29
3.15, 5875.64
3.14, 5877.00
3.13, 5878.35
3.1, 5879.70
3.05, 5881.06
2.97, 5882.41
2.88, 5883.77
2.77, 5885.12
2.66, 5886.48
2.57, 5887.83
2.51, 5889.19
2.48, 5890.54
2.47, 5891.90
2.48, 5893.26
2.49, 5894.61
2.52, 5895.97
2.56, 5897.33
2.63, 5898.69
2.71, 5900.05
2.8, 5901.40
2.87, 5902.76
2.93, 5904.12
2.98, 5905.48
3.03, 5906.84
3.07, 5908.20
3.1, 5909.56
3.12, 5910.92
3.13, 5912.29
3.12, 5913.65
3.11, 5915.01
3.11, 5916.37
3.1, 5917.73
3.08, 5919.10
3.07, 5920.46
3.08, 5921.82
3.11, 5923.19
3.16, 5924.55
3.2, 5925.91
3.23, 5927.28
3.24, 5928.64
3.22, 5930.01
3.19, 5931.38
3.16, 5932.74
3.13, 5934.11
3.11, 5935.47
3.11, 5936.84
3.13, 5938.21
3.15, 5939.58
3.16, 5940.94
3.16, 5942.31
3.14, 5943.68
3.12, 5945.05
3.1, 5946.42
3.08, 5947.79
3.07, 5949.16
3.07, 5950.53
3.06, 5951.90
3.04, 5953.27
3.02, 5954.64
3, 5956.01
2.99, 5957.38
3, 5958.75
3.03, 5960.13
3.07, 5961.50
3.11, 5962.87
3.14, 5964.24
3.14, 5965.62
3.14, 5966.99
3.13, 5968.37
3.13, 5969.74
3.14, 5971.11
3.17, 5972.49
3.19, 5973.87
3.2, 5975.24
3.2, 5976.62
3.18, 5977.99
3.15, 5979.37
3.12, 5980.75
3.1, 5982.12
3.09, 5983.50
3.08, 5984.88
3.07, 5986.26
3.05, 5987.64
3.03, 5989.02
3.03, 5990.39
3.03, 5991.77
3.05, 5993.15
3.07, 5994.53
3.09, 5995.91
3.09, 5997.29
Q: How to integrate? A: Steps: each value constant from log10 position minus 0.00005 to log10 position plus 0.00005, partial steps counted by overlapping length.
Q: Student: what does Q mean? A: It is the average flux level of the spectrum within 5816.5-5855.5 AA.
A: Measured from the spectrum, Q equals 3.19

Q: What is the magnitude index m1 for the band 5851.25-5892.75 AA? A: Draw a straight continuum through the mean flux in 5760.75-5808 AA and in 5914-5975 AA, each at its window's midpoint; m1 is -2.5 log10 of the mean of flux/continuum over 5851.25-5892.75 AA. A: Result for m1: 0.05 mag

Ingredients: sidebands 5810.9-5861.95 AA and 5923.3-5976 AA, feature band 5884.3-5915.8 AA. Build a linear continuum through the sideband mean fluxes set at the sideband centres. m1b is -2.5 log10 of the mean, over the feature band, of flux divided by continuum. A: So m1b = 0.13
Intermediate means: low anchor 3.16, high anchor 3.12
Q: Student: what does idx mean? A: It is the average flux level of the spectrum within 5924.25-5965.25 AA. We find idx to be 3.11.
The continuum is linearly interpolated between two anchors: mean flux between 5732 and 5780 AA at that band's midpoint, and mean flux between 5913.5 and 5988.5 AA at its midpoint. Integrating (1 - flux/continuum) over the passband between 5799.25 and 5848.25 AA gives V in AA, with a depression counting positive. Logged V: -1.5 AA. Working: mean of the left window 3.08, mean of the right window 3.12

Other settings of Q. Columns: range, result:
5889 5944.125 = 2.98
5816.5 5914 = 3.03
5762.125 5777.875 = 3.07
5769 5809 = 3.11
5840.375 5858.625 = 3.13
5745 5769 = 3.08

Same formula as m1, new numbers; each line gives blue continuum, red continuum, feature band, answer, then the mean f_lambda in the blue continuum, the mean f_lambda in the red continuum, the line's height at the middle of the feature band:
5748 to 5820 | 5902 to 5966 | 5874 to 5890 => 0.07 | 3.1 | 3.1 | 3.1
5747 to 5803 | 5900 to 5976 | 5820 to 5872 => -0.02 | 3.09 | 3.1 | 3.09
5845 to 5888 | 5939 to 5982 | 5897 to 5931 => 0.02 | 3.05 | 3.11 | 3.08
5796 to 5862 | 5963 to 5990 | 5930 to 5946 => 0.00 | 3.16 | 3.13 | 3.14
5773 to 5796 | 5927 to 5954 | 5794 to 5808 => -0.02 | 3.1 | 3.13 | 3.1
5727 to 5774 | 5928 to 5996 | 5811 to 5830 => -0.03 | 3.09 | 3.11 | 3.1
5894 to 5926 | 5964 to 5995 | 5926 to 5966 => -0.03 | 2.96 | 3.11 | 3.04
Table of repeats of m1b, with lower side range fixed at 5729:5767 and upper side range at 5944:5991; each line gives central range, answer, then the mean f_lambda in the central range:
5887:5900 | 0.22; 2.53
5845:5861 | 0.01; 3.08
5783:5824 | -0.02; 3.15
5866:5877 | -0.01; 3.14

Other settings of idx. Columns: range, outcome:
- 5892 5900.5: 2.55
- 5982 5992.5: 3.06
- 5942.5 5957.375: 3.07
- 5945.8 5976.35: 3.09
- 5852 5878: 3.08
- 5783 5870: 3.15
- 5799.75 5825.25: 3.16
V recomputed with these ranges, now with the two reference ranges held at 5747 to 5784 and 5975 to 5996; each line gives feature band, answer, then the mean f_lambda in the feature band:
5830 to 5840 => -0.4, 3.2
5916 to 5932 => -0.3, 3.15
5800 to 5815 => -0.4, 3.16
